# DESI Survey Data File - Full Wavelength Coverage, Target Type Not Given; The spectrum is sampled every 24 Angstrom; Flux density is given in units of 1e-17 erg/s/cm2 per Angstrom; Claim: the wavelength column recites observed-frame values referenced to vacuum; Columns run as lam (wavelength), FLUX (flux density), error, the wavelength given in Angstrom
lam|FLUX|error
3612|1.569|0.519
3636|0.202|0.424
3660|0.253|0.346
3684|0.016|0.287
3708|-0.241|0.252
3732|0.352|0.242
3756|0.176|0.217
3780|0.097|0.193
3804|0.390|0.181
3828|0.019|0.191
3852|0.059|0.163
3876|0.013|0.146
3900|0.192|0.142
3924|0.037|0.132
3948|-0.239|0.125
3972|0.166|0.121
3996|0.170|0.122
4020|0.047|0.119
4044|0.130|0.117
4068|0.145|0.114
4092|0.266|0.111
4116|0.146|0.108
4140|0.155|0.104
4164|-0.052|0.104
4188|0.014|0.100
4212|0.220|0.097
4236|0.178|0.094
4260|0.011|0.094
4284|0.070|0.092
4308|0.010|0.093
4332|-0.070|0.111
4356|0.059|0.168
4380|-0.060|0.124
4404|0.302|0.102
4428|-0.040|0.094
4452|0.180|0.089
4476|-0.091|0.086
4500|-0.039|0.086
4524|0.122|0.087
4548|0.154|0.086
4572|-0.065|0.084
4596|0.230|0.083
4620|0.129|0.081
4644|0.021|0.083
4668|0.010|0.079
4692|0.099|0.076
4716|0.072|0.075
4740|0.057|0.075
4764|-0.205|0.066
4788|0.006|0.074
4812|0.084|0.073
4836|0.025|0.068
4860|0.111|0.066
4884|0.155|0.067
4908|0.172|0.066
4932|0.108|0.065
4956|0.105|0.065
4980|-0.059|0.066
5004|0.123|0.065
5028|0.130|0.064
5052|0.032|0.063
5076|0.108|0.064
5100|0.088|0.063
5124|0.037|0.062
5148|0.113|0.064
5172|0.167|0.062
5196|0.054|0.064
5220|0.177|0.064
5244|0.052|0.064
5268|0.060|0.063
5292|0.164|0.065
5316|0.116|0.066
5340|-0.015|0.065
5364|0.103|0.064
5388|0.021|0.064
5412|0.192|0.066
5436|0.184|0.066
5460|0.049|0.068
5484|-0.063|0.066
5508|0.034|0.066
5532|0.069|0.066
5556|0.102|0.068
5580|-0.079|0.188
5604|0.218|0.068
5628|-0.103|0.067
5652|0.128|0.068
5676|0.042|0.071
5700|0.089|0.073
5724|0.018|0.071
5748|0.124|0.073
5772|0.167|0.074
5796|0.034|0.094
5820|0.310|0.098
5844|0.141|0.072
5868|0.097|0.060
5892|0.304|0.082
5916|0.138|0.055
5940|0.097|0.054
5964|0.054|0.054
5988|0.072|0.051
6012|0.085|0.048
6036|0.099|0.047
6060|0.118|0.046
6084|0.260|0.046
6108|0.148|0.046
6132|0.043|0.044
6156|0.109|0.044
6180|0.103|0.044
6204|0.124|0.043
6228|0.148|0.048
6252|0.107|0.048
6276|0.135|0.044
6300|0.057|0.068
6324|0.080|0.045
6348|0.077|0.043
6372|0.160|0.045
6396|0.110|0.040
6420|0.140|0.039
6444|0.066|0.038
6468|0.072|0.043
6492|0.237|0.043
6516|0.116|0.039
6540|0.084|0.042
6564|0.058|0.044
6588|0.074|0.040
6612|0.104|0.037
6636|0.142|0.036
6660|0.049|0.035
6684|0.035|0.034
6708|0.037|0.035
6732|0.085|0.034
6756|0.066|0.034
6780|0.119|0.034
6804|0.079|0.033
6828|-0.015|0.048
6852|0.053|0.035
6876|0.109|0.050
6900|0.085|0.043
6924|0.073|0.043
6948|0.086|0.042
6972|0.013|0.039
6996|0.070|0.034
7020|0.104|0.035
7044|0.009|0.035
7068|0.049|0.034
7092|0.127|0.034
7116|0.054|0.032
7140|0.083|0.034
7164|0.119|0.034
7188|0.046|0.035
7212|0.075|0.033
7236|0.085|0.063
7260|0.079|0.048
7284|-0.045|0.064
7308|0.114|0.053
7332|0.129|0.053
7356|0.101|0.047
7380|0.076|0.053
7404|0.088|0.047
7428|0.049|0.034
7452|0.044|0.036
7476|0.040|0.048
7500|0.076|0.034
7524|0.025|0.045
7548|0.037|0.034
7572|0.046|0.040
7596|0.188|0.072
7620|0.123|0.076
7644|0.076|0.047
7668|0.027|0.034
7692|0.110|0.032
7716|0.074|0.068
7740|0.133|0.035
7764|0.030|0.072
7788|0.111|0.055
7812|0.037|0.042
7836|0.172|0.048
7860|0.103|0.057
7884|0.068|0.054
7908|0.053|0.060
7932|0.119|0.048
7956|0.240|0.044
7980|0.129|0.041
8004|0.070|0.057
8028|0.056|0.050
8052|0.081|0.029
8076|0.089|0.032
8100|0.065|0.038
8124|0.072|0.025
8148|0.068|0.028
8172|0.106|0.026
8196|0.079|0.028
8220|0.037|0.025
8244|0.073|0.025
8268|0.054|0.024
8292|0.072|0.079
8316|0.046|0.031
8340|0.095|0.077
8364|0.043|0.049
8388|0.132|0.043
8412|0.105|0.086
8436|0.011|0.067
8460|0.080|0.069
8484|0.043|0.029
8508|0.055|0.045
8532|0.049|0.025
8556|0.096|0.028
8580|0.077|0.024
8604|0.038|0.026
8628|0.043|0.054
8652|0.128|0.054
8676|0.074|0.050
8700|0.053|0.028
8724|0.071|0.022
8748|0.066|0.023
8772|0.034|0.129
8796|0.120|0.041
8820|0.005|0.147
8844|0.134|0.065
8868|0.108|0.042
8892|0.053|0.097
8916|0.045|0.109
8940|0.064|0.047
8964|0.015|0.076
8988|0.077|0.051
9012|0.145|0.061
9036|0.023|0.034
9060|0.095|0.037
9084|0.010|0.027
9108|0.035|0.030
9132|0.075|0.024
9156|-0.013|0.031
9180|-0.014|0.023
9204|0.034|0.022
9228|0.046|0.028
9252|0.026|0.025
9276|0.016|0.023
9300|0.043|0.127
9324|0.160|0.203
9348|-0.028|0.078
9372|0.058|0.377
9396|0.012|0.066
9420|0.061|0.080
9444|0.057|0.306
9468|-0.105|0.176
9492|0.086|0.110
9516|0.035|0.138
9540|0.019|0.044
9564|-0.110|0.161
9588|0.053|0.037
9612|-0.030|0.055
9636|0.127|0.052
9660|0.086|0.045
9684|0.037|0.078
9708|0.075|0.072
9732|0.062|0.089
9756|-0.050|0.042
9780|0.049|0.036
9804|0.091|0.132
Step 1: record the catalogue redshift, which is 0.21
